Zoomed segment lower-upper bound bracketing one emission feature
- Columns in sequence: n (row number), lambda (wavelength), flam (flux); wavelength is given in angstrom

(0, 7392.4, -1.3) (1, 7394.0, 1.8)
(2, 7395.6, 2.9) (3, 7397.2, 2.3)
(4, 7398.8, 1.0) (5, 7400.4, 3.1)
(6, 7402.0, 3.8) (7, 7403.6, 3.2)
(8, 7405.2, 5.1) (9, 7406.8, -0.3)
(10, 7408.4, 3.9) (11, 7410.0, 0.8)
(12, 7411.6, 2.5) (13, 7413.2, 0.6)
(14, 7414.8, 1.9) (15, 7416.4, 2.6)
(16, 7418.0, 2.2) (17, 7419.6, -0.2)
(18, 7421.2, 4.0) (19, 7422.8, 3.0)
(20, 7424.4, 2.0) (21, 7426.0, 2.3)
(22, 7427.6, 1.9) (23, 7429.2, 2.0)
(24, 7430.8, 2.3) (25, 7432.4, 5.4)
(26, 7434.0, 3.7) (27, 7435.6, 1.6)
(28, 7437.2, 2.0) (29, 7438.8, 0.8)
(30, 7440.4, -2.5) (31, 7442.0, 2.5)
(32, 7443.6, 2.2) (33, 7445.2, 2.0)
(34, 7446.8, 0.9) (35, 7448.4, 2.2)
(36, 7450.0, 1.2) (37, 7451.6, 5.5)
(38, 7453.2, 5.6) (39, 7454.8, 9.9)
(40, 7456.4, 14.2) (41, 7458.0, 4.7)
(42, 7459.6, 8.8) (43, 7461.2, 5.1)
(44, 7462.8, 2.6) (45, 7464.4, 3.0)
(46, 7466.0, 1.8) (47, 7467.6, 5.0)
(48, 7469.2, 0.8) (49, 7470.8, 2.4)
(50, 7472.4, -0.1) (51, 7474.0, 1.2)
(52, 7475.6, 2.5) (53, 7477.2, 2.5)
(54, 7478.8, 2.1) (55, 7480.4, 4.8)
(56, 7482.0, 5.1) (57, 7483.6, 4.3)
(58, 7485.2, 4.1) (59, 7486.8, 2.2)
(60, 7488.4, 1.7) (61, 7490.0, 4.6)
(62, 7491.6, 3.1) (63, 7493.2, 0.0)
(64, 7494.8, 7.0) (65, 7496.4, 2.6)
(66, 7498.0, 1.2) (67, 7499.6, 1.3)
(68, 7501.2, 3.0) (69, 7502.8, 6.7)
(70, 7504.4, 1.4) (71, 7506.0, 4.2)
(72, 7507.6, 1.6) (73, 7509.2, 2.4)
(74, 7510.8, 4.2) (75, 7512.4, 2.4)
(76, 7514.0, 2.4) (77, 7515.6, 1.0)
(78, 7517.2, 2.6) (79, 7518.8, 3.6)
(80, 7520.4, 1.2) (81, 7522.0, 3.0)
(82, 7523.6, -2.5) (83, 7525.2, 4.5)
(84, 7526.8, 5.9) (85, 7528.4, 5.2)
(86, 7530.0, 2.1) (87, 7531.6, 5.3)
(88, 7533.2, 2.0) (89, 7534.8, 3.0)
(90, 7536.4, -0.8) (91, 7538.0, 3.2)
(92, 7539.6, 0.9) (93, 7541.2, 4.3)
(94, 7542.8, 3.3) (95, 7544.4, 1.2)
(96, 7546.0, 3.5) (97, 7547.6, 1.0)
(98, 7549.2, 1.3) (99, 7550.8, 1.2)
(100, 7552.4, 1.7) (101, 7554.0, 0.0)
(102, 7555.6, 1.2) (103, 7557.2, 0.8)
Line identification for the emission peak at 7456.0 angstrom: H-gamma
